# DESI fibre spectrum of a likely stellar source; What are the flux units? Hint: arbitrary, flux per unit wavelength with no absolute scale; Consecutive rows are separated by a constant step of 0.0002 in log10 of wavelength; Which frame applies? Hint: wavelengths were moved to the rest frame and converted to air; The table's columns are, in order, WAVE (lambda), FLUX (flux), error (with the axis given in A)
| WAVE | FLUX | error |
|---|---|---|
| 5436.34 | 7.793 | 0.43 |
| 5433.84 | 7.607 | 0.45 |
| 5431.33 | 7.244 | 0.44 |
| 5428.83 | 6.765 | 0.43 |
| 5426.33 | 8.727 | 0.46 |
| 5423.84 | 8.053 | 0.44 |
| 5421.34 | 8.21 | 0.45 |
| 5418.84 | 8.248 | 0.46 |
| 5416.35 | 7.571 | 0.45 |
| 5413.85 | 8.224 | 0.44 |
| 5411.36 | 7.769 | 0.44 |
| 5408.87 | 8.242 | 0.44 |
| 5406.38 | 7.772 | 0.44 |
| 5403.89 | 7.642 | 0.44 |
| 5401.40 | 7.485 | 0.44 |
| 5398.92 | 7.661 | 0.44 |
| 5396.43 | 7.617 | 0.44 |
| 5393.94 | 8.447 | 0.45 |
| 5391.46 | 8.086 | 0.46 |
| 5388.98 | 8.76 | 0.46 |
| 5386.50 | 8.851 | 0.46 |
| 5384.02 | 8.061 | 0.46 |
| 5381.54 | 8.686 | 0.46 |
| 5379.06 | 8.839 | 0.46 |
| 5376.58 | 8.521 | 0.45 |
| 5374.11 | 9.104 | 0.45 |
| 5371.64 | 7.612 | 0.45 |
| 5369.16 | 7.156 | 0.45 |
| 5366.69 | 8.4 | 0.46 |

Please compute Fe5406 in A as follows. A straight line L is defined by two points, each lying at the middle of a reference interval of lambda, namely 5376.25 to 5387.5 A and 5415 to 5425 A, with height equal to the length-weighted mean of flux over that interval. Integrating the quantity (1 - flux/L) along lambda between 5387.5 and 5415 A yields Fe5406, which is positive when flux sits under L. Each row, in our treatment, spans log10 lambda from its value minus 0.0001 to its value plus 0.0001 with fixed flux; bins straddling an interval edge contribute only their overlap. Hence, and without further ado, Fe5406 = 1.1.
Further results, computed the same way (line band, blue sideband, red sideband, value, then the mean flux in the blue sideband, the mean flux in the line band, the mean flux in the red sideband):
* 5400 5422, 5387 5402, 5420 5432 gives 0.1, 8.08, 7.9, 7.83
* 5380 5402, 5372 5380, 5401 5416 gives 0.3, 8.7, 8.21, 7.86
